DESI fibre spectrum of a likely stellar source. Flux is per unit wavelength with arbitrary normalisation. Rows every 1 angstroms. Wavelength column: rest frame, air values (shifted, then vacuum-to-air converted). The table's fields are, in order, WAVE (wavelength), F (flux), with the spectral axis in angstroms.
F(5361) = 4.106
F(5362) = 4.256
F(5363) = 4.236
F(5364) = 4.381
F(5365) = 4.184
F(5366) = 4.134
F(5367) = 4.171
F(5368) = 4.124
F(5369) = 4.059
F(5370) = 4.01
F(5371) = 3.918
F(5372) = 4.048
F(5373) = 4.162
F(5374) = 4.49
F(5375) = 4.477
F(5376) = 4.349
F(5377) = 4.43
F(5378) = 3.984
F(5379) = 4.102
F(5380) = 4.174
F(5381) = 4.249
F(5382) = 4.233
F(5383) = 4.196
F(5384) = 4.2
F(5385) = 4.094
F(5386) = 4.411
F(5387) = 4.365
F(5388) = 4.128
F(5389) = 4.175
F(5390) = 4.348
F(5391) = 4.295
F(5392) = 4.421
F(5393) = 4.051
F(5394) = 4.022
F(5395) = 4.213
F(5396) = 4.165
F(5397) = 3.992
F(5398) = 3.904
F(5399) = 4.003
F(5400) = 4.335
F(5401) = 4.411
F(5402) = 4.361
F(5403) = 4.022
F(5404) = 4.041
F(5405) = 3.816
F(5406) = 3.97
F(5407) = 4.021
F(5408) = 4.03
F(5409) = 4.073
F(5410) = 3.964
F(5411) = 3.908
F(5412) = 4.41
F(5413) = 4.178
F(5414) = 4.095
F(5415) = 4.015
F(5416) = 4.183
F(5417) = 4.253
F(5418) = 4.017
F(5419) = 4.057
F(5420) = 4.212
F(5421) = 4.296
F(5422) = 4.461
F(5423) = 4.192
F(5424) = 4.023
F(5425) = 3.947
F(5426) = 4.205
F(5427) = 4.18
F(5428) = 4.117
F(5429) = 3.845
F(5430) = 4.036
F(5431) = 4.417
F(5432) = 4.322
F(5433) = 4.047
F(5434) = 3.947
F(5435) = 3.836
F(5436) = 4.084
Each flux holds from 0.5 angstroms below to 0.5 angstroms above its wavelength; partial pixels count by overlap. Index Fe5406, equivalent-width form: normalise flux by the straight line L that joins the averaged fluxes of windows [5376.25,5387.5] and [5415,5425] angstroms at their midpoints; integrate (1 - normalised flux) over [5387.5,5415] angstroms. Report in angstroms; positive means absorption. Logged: 0.5 angstroms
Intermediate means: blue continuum 4.22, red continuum 4.17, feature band 4.12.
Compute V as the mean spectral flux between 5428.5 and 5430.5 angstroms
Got 3.94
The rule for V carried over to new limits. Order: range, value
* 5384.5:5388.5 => 4.25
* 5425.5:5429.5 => 4.09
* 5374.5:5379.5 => 4.27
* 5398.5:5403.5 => 4.23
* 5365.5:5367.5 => 4.15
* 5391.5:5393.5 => 4.24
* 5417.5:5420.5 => 4.1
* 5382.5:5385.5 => 4.16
